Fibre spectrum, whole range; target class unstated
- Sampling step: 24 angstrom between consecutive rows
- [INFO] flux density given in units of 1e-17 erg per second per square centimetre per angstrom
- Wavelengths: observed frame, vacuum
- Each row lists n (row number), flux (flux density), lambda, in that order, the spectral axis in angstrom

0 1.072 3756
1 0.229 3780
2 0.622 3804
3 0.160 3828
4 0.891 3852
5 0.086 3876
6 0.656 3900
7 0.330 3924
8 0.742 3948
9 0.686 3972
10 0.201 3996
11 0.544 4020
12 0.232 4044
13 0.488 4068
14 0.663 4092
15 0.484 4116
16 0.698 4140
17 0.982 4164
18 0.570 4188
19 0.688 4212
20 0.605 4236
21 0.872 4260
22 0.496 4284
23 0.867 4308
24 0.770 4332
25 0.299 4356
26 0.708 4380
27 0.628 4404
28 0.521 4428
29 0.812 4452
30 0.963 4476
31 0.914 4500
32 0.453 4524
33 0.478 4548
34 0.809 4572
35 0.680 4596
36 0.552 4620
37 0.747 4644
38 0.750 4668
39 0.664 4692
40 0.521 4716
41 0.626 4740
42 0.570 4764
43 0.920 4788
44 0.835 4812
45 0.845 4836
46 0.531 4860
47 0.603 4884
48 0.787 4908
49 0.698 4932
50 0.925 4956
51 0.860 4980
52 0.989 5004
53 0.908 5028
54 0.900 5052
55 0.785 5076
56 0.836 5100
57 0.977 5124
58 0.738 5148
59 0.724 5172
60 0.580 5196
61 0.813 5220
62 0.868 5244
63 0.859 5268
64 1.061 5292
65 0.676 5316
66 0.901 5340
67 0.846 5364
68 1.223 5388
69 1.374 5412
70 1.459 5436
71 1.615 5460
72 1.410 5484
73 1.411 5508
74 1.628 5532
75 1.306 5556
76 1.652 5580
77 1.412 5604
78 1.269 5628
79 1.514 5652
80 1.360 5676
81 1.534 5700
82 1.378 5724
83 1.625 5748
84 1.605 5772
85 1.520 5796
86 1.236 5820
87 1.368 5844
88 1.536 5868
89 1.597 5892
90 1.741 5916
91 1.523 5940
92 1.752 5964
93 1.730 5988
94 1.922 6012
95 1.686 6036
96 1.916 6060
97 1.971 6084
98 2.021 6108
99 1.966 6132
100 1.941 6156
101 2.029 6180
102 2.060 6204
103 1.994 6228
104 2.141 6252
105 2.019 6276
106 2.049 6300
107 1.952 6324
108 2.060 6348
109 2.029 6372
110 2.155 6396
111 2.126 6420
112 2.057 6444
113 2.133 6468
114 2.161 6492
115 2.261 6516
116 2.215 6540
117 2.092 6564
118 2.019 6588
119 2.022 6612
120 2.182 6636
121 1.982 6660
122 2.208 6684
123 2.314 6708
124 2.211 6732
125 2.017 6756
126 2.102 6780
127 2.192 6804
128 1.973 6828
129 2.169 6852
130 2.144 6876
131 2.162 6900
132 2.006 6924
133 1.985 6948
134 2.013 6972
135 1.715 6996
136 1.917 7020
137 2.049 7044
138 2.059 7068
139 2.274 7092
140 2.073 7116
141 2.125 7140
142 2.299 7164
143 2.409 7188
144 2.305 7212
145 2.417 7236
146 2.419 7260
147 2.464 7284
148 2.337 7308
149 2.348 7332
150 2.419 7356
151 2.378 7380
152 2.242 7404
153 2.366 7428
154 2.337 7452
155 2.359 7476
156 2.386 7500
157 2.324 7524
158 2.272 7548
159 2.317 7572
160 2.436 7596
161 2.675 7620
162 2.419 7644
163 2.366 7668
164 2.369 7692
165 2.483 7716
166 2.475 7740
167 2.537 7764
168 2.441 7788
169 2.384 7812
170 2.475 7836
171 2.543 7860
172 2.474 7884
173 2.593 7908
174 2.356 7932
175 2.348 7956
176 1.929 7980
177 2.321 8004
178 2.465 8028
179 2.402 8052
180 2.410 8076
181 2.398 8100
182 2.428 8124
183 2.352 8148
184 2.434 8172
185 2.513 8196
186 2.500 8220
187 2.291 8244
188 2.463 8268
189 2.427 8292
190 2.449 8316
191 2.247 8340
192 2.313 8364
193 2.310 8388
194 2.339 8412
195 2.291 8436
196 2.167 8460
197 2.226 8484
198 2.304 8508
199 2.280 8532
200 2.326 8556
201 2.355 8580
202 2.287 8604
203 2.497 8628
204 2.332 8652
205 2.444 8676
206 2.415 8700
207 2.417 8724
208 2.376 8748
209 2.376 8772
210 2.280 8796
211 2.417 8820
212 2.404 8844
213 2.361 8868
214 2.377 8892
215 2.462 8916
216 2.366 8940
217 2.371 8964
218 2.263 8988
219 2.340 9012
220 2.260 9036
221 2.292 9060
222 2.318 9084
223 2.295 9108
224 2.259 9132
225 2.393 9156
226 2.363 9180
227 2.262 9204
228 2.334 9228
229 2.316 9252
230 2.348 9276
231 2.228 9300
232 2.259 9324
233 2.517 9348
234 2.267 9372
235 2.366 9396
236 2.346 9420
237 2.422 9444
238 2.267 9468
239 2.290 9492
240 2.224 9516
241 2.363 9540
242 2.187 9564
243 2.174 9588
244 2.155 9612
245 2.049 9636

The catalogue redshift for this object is 0.353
